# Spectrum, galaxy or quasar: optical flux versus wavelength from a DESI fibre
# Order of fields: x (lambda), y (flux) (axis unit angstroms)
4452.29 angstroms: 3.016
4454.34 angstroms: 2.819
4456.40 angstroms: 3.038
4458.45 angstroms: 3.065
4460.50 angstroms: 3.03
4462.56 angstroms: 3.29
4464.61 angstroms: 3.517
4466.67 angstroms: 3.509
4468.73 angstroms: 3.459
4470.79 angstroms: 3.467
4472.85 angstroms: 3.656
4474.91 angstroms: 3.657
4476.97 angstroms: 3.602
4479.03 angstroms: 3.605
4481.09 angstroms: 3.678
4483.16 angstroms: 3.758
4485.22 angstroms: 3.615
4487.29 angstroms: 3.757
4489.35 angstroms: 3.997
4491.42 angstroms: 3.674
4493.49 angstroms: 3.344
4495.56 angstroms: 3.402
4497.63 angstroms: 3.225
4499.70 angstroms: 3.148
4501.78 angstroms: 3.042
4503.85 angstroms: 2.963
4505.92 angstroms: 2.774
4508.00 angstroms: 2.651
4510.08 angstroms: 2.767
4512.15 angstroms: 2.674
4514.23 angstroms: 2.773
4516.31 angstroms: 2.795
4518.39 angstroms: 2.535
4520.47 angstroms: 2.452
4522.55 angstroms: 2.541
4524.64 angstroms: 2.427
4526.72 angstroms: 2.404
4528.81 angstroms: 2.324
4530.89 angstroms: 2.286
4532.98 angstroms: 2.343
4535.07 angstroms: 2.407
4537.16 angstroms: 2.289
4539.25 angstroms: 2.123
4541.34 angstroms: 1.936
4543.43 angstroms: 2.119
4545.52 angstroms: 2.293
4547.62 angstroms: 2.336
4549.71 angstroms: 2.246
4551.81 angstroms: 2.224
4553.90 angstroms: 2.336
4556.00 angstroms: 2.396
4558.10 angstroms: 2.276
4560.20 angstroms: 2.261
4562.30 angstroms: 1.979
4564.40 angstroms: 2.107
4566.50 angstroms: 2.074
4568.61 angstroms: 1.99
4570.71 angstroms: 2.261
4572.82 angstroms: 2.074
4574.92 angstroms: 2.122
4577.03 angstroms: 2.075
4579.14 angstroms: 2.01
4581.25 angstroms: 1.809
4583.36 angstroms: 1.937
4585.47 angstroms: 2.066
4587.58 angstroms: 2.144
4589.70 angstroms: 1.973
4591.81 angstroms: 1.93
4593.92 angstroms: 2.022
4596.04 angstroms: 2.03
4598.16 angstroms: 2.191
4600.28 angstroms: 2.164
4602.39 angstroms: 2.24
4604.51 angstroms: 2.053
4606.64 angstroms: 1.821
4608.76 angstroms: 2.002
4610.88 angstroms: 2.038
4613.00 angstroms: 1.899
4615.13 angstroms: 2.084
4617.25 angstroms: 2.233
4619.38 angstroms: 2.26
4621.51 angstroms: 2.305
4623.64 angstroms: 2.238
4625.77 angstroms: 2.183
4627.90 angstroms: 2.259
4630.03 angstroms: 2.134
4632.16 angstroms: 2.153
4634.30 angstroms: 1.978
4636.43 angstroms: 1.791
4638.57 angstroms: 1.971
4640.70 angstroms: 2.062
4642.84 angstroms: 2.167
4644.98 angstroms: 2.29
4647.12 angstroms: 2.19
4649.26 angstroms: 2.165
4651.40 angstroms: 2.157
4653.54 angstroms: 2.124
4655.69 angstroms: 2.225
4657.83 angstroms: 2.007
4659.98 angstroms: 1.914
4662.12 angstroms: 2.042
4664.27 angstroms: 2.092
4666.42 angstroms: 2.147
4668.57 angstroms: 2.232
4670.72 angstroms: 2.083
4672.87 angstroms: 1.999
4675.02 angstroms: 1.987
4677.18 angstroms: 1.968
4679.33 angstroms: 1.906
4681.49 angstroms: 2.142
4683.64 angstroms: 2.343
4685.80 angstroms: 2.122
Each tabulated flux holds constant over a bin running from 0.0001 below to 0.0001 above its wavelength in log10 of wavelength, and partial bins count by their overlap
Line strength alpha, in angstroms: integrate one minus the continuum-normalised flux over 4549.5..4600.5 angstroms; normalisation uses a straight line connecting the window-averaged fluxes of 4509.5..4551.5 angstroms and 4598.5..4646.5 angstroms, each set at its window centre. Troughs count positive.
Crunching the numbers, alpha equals 3.5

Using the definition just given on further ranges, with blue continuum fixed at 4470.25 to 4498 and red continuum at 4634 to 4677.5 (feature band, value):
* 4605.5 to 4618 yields 2.3 angstroms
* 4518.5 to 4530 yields 2.9 angstroms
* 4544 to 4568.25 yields 6.1 angstroms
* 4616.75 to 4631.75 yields 0.9 angstroms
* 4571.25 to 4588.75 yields 4.6 angstroms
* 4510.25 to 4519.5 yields 1.8 angstroms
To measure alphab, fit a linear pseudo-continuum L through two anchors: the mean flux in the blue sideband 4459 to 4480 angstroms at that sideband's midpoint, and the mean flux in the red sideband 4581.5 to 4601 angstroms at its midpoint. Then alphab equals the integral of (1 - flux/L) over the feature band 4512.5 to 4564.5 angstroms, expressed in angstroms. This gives 6.3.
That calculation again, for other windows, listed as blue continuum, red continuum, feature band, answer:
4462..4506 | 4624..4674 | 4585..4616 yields 5.7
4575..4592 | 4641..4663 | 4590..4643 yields -0.6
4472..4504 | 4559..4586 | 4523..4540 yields 2.7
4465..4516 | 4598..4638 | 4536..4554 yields 3.8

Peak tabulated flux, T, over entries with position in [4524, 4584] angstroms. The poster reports 2.427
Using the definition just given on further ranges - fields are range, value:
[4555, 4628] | 2.396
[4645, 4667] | 2.225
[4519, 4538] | 2.541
